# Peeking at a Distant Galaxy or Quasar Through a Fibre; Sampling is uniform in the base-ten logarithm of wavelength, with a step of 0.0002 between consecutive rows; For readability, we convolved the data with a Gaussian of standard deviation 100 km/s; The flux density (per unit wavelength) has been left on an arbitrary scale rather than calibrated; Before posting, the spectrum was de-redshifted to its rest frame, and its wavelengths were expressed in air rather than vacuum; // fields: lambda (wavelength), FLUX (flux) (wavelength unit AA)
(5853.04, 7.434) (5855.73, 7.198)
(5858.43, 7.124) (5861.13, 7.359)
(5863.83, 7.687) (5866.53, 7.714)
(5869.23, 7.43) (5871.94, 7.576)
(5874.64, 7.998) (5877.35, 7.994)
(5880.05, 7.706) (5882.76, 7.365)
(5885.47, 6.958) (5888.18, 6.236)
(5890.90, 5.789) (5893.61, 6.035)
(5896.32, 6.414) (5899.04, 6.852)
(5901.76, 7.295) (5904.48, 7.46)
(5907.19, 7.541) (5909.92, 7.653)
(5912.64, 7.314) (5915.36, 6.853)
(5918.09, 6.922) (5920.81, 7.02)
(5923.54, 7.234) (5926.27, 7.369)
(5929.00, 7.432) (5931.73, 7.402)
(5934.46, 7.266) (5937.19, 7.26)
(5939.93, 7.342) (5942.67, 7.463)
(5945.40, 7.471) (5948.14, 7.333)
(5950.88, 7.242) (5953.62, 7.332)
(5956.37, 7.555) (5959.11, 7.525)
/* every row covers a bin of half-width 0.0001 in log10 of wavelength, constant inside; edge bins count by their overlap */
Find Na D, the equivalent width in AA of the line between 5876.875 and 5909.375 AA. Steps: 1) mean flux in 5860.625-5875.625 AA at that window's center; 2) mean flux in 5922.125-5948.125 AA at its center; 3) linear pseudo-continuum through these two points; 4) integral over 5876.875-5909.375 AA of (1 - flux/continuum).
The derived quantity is 2.5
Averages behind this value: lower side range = 7.63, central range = 6.96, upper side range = 7.36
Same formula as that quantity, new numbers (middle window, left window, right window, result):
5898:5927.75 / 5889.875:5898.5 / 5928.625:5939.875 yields -2.4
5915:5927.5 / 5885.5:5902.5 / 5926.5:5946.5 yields -0.1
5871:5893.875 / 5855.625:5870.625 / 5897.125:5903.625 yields 0.4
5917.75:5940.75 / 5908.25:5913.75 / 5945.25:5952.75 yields 0.5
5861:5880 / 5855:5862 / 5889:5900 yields -2.2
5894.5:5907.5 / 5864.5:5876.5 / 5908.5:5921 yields 0.5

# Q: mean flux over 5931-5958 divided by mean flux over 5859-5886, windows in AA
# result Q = 1.0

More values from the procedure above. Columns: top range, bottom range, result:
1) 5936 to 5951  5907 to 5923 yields 1.02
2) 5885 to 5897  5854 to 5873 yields 0.84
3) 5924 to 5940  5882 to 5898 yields 1.14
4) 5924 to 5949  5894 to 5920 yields 1.04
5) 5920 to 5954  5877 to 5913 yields 1.04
